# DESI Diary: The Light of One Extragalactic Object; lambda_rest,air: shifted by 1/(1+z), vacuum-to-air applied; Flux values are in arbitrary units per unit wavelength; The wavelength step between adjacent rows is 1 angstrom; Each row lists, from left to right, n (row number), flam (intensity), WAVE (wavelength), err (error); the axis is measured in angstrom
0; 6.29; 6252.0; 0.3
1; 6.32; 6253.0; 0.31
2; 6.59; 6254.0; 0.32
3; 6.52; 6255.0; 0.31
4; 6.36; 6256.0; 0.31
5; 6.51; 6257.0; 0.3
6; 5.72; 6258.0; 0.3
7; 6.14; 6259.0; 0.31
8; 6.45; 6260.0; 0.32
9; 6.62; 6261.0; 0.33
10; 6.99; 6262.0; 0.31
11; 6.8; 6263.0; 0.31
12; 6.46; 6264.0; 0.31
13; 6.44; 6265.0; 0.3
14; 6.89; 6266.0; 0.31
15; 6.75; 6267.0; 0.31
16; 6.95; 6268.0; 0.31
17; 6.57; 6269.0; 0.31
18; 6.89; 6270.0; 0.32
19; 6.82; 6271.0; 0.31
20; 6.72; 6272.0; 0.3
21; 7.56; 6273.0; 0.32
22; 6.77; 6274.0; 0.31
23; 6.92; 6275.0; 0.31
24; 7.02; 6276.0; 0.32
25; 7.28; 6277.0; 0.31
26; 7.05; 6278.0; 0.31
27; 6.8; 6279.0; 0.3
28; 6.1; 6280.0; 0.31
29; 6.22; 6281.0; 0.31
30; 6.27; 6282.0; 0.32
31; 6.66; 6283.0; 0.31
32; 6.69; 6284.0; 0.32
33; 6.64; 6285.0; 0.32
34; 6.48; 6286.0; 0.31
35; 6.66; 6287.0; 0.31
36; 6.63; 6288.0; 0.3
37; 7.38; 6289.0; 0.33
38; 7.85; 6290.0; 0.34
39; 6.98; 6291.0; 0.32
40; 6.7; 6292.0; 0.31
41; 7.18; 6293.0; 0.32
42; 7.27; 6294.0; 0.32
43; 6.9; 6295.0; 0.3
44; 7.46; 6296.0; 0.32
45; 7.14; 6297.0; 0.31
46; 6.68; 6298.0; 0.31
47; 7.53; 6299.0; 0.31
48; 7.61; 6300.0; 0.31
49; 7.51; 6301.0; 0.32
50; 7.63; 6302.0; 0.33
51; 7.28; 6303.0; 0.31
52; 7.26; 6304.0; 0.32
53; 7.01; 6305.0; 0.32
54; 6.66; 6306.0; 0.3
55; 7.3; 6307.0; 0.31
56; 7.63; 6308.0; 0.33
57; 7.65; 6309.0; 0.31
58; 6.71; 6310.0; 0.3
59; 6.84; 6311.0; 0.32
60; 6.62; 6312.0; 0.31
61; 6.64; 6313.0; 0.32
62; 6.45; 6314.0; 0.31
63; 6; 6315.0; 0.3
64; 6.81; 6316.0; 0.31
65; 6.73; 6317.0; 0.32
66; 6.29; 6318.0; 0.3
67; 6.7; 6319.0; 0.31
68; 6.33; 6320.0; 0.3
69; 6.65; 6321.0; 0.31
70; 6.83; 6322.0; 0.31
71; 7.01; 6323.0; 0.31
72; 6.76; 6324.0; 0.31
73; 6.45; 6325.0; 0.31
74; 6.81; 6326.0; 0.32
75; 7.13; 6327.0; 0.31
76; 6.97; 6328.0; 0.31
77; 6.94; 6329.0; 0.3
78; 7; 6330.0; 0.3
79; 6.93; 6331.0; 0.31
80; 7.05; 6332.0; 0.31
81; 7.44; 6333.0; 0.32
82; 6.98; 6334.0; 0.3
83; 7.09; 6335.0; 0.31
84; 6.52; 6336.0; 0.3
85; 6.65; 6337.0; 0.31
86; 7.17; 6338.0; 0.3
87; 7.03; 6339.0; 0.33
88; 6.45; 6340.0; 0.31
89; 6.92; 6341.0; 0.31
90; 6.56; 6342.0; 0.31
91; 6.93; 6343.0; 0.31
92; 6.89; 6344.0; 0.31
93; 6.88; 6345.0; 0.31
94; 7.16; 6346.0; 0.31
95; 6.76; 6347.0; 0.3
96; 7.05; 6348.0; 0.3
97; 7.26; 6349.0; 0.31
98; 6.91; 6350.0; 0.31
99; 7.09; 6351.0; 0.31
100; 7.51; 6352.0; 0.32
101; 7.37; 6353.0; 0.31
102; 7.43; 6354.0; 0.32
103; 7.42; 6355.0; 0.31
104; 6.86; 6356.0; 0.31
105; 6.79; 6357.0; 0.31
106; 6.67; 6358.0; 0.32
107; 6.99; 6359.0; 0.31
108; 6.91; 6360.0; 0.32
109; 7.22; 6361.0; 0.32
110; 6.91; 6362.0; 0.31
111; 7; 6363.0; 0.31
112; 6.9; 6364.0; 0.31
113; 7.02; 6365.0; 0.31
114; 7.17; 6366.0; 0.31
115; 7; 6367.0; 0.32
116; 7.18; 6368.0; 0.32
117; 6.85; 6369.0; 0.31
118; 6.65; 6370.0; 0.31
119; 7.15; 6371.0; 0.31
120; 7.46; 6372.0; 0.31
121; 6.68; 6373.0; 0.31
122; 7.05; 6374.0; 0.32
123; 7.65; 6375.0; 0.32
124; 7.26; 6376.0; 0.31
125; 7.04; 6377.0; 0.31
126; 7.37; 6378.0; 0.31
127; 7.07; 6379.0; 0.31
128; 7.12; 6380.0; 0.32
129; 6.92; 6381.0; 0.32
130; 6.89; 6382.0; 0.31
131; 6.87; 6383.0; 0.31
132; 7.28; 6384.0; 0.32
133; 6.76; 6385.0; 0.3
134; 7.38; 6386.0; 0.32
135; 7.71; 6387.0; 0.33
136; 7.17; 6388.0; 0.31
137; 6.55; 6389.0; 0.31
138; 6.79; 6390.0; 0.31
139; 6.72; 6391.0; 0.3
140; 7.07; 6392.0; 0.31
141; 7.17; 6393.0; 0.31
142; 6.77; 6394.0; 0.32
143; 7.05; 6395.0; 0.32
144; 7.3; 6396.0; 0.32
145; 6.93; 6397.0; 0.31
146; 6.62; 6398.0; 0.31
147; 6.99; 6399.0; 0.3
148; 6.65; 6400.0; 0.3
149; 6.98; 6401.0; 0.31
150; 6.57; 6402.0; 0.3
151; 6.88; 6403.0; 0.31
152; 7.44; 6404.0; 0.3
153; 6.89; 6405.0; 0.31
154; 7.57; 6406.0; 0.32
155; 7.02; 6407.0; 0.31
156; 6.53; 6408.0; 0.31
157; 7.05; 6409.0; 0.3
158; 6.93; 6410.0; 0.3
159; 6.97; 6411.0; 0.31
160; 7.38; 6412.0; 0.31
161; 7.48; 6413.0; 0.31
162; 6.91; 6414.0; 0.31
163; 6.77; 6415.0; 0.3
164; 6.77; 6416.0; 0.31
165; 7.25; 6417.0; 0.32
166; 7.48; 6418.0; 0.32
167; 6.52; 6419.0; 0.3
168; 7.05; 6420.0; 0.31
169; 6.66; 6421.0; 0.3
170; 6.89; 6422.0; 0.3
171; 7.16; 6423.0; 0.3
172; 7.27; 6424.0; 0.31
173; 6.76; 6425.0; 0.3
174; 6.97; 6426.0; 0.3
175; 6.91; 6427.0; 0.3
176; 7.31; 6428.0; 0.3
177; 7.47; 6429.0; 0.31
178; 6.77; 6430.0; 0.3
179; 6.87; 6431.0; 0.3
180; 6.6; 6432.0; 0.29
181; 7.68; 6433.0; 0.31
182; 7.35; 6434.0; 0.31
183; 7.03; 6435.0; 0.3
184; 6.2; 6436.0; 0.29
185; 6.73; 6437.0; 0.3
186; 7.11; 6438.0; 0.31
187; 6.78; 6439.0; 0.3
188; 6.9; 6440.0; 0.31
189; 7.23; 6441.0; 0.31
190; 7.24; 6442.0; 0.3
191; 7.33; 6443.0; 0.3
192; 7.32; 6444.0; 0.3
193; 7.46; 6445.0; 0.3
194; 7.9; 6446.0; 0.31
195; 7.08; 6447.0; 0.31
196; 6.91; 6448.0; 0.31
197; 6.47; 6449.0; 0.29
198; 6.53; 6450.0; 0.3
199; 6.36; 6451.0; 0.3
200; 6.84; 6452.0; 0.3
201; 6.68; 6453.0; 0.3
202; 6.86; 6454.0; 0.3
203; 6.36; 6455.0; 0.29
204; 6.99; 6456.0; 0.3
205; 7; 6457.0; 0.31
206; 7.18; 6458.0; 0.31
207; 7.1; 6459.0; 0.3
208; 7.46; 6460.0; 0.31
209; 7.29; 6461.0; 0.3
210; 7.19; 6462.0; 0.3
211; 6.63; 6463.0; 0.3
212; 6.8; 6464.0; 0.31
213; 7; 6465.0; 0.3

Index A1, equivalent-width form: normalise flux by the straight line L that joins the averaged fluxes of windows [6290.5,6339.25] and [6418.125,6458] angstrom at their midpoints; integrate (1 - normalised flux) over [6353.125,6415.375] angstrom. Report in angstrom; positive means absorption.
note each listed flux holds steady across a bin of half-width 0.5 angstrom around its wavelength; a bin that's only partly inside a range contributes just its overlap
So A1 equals -0.6 angstrom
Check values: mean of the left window 6.96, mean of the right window 6.97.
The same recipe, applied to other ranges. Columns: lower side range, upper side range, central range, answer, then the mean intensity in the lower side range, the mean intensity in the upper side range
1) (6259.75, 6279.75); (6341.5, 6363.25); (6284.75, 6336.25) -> -0.2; 6.83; 7.03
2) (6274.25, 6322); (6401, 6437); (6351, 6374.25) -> -0.3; 6.91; 7.01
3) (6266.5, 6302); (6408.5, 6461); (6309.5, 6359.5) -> 0.7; 6.94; 7.01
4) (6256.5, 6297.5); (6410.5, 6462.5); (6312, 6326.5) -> 0.5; 6.79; 7.02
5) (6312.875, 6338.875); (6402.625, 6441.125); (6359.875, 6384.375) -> -0.6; 6.79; 7.01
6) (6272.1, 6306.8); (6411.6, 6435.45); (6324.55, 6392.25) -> 0.1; 6.99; 7.05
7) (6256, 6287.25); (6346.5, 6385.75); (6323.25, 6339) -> 0.0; 6.67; 7.07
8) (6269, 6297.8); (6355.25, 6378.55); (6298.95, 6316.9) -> -0.3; 6.89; 7.04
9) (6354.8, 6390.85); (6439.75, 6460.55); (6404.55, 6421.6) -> 0.0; 7.04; 7.01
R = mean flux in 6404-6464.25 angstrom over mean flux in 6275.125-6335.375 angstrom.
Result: 1.01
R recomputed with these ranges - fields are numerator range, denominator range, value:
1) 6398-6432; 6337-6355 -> 1.00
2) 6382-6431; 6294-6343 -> 1.01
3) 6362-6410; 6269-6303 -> 1.01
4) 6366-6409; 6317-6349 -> 1.03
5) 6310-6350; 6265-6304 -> 0.98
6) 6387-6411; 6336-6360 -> 1.00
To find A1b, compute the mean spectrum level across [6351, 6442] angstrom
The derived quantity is 7.03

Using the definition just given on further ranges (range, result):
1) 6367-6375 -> 7.04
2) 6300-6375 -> 6.96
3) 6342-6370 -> 7.03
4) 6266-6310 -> 7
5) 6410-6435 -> 7.05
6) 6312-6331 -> 6.7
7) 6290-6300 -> 7.16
